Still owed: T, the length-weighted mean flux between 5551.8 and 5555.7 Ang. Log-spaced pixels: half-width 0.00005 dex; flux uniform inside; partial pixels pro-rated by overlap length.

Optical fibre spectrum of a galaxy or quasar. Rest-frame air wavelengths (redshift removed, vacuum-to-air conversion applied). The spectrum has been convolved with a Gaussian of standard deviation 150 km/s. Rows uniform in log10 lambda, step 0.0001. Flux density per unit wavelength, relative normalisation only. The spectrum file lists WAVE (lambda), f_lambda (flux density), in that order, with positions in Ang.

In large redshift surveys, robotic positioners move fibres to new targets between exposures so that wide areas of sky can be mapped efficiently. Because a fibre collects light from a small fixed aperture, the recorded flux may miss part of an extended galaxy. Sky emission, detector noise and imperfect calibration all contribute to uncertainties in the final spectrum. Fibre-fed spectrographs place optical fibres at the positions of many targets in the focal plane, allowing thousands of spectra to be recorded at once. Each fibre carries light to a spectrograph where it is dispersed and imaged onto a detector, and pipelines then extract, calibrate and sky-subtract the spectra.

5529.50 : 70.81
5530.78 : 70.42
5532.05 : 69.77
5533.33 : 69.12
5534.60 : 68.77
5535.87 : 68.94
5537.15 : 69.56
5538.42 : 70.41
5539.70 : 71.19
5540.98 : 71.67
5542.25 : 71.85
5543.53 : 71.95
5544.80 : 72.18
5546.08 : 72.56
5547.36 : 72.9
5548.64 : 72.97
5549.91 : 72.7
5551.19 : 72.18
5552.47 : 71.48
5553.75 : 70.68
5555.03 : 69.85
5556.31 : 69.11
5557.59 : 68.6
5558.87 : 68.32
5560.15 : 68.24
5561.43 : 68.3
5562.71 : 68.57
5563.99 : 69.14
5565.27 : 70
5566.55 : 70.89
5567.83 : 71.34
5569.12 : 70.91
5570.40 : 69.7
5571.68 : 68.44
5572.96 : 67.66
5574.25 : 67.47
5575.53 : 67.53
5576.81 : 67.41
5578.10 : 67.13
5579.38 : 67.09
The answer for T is 70.6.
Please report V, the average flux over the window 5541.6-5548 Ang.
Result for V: 72.3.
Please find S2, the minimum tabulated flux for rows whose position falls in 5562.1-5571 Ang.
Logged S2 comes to 68.57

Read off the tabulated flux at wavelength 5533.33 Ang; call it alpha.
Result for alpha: 69.12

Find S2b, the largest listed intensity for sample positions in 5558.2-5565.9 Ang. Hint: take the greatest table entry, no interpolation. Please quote 70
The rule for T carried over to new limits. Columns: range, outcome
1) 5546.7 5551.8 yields 72.7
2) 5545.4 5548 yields 72.5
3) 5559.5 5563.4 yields 68.4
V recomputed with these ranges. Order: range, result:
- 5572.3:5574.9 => 67.6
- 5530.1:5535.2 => 69.5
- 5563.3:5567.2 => 70.1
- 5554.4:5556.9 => 69.5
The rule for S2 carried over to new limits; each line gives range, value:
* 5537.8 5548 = 70.41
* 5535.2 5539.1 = 68.94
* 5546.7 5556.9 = 69.11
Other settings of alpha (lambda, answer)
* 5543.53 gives 71.95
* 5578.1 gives 67.13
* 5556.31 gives 69.11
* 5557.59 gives 68.6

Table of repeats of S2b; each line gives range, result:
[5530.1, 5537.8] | 70.42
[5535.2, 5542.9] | 71.85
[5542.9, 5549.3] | 72.97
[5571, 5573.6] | 68.44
